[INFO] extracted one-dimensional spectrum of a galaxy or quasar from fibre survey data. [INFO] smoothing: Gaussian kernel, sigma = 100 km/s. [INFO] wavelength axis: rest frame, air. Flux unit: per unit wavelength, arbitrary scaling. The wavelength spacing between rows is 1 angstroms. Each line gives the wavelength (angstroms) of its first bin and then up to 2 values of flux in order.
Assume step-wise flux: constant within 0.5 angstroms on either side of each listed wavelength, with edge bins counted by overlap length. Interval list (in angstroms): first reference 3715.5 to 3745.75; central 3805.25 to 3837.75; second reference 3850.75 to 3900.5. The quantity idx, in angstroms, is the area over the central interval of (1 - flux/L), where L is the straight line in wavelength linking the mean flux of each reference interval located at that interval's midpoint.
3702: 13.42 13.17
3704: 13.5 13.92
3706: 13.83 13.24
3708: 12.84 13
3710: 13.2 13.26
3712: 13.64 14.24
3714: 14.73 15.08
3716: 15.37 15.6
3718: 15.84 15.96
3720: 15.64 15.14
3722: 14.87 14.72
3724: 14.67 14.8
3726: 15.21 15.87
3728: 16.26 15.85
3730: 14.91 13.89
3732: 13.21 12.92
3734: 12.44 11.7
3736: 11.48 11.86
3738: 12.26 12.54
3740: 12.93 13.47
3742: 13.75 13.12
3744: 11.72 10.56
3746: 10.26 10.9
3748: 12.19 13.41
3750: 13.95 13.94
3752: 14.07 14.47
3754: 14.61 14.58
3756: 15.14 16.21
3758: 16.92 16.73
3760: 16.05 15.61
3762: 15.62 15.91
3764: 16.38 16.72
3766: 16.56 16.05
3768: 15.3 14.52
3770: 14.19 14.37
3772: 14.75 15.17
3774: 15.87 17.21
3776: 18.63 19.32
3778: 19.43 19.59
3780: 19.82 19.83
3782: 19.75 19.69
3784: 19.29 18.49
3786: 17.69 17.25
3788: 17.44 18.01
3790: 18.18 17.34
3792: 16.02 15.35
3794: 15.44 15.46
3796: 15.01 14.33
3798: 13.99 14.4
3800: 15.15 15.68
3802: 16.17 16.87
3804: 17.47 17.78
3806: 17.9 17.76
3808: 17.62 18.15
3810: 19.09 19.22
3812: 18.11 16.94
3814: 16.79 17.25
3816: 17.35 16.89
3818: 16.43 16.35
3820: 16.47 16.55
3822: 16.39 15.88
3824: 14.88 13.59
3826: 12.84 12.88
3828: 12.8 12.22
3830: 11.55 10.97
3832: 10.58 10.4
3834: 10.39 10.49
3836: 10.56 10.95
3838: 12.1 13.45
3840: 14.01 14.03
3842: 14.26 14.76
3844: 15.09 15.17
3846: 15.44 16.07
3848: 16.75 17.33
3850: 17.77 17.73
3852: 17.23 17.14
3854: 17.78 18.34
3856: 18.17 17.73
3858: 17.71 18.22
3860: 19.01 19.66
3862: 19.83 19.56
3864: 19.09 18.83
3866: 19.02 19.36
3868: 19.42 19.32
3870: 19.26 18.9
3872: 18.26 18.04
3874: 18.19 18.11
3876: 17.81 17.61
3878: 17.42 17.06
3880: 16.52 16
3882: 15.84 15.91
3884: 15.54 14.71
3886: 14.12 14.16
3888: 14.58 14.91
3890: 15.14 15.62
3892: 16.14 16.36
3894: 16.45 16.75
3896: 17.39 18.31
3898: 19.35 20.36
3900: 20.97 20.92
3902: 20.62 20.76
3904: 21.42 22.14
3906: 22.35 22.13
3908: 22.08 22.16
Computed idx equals 2.6 angstroms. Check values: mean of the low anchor 13.9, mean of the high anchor 17.6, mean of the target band 14.9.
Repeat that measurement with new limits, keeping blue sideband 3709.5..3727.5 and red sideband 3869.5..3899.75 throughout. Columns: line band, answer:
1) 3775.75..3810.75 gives -3.7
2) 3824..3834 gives 2.6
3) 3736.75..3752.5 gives 2.7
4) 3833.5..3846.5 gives 2.6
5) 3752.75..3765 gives -0.3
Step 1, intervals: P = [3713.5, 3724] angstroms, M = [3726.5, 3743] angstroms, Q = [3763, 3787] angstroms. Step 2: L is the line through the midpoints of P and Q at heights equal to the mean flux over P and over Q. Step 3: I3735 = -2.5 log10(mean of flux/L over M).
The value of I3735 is 0.18 mag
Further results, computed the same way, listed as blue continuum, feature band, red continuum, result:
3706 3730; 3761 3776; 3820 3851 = -0.10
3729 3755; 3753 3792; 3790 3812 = -0.14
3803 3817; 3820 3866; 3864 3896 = 0.14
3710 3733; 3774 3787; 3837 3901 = -0.20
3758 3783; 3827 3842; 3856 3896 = 0.40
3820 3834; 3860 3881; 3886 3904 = -0.16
